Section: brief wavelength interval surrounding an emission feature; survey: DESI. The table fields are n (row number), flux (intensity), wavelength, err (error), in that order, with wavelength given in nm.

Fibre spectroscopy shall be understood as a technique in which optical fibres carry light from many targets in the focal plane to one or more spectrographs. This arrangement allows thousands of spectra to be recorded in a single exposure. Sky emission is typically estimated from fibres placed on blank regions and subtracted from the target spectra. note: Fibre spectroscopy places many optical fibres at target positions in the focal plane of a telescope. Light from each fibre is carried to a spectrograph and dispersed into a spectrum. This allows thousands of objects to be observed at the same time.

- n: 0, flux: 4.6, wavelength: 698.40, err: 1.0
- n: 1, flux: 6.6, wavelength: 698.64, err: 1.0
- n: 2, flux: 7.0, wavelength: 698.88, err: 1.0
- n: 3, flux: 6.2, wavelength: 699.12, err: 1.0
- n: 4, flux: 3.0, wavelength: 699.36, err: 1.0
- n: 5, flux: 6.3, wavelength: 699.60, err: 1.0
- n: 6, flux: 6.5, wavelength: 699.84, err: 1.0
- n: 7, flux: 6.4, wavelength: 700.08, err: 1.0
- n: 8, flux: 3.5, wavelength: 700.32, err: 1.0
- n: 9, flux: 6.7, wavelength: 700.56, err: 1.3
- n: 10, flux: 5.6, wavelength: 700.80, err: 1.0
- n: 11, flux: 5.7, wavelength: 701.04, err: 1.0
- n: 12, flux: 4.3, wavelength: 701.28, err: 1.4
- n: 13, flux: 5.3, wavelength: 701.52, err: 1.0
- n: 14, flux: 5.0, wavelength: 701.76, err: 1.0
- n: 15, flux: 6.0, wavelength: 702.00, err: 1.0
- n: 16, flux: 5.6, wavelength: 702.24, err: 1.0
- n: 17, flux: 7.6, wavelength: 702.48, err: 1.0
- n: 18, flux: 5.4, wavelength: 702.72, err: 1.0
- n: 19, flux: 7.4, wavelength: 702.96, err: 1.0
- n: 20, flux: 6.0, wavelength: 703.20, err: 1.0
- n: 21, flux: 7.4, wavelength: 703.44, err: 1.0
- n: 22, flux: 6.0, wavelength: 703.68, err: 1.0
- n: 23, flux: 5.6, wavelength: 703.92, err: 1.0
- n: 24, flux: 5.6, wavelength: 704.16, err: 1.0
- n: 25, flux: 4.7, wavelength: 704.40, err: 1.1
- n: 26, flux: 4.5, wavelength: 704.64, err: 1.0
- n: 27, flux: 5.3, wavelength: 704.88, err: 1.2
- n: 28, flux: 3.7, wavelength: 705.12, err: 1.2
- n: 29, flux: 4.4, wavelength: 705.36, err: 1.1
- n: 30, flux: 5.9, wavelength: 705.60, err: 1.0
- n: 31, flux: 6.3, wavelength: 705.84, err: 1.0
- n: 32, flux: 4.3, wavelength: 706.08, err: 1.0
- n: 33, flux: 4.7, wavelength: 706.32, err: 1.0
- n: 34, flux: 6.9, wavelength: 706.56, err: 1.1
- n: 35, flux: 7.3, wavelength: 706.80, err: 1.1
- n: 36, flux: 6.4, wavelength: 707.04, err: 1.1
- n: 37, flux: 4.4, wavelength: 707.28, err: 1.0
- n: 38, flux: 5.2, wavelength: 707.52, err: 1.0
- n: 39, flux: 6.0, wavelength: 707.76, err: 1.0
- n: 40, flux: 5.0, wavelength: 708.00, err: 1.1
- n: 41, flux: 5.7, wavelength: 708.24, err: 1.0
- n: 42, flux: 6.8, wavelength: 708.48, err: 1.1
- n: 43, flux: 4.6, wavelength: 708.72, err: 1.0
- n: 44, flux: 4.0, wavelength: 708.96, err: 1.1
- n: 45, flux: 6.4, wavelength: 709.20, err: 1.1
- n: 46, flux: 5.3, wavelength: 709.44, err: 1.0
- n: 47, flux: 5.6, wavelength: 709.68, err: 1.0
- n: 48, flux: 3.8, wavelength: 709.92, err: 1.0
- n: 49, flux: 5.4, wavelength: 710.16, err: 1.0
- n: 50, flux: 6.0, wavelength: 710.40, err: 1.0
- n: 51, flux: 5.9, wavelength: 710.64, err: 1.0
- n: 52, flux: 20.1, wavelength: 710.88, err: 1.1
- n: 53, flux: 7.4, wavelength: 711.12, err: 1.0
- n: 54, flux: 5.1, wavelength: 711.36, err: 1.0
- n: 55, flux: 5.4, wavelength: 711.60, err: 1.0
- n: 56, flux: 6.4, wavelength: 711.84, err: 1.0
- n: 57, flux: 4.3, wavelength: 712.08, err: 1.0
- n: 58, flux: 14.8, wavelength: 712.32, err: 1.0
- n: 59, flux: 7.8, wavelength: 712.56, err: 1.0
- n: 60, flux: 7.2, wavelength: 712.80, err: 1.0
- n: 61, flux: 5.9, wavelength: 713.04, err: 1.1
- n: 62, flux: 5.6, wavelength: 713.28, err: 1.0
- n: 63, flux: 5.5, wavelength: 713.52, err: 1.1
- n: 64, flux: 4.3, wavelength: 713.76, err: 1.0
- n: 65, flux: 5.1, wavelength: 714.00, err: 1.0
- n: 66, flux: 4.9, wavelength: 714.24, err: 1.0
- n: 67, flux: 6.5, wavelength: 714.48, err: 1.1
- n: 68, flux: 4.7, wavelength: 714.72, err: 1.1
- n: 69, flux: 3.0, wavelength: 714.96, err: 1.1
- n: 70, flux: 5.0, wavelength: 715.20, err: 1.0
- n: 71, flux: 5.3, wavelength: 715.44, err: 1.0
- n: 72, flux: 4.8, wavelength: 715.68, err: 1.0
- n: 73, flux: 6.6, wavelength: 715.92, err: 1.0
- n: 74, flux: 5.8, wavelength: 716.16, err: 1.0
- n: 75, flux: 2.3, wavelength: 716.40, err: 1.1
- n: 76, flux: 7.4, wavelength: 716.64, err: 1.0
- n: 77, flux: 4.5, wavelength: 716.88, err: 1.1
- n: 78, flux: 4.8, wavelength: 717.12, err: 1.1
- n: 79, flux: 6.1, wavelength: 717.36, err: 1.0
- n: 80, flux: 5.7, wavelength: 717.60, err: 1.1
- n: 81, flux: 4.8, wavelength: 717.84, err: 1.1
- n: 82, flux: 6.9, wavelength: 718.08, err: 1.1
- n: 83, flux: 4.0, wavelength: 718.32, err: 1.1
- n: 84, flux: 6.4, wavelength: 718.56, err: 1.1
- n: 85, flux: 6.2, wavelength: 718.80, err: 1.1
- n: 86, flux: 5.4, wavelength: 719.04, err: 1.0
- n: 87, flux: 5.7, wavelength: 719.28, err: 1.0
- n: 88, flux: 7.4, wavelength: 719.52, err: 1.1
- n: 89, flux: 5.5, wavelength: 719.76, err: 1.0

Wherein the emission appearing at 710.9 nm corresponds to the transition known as [S II]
